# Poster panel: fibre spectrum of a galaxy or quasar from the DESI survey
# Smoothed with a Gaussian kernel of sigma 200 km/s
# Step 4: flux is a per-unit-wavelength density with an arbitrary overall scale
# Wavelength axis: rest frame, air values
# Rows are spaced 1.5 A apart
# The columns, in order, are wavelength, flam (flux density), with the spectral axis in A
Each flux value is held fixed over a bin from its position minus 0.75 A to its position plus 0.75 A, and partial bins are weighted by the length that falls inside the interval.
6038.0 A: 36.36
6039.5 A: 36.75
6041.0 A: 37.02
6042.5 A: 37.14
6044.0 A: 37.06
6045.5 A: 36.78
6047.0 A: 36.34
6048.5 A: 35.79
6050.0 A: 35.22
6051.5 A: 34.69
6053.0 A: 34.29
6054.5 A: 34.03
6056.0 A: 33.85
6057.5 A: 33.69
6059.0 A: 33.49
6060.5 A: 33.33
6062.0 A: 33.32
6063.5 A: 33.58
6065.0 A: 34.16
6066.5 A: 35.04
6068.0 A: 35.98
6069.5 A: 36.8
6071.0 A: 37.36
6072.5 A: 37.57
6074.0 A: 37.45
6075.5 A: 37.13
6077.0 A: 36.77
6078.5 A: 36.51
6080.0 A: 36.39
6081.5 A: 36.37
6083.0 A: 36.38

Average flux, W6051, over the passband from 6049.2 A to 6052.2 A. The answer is 35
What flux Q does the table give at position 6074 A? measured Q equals 37.45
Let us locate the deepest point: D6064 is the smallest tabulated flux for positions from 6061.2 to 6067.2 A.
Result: 33.32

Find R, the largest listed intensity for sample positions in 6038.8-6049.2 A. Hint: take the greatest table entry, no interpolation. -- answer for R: 37.14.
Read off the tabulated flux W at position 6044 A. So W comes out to 37.06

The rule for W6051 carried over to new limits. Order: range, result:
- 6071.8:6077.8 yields 37.2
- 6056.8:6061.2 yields 33.5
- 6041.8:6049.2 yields 36.6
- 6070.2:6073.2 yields 37.5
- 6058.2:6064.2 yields 33.4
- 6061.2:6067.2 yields 34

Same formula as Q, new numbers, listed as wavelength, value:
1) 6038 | 36.36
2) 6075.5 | 37.13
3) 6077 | 36.77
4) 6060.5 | 33.33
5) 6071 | 37.36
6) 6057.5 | 33.69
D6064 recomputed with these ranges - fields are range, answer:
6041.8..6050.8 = 35.22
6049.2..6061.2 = 33.33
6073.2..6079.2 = 36.51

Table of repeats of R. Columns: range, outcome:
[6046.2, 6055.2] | 36.34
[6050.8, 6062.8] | 34.69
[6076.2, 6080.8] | 36.77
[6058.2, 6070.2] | 36.8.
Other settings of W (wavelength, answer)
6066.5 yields 35.04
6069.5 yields 36.8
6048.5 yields 35.79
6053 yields 34.29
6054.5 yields 34.03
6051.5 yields 34.69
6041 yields 37.02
